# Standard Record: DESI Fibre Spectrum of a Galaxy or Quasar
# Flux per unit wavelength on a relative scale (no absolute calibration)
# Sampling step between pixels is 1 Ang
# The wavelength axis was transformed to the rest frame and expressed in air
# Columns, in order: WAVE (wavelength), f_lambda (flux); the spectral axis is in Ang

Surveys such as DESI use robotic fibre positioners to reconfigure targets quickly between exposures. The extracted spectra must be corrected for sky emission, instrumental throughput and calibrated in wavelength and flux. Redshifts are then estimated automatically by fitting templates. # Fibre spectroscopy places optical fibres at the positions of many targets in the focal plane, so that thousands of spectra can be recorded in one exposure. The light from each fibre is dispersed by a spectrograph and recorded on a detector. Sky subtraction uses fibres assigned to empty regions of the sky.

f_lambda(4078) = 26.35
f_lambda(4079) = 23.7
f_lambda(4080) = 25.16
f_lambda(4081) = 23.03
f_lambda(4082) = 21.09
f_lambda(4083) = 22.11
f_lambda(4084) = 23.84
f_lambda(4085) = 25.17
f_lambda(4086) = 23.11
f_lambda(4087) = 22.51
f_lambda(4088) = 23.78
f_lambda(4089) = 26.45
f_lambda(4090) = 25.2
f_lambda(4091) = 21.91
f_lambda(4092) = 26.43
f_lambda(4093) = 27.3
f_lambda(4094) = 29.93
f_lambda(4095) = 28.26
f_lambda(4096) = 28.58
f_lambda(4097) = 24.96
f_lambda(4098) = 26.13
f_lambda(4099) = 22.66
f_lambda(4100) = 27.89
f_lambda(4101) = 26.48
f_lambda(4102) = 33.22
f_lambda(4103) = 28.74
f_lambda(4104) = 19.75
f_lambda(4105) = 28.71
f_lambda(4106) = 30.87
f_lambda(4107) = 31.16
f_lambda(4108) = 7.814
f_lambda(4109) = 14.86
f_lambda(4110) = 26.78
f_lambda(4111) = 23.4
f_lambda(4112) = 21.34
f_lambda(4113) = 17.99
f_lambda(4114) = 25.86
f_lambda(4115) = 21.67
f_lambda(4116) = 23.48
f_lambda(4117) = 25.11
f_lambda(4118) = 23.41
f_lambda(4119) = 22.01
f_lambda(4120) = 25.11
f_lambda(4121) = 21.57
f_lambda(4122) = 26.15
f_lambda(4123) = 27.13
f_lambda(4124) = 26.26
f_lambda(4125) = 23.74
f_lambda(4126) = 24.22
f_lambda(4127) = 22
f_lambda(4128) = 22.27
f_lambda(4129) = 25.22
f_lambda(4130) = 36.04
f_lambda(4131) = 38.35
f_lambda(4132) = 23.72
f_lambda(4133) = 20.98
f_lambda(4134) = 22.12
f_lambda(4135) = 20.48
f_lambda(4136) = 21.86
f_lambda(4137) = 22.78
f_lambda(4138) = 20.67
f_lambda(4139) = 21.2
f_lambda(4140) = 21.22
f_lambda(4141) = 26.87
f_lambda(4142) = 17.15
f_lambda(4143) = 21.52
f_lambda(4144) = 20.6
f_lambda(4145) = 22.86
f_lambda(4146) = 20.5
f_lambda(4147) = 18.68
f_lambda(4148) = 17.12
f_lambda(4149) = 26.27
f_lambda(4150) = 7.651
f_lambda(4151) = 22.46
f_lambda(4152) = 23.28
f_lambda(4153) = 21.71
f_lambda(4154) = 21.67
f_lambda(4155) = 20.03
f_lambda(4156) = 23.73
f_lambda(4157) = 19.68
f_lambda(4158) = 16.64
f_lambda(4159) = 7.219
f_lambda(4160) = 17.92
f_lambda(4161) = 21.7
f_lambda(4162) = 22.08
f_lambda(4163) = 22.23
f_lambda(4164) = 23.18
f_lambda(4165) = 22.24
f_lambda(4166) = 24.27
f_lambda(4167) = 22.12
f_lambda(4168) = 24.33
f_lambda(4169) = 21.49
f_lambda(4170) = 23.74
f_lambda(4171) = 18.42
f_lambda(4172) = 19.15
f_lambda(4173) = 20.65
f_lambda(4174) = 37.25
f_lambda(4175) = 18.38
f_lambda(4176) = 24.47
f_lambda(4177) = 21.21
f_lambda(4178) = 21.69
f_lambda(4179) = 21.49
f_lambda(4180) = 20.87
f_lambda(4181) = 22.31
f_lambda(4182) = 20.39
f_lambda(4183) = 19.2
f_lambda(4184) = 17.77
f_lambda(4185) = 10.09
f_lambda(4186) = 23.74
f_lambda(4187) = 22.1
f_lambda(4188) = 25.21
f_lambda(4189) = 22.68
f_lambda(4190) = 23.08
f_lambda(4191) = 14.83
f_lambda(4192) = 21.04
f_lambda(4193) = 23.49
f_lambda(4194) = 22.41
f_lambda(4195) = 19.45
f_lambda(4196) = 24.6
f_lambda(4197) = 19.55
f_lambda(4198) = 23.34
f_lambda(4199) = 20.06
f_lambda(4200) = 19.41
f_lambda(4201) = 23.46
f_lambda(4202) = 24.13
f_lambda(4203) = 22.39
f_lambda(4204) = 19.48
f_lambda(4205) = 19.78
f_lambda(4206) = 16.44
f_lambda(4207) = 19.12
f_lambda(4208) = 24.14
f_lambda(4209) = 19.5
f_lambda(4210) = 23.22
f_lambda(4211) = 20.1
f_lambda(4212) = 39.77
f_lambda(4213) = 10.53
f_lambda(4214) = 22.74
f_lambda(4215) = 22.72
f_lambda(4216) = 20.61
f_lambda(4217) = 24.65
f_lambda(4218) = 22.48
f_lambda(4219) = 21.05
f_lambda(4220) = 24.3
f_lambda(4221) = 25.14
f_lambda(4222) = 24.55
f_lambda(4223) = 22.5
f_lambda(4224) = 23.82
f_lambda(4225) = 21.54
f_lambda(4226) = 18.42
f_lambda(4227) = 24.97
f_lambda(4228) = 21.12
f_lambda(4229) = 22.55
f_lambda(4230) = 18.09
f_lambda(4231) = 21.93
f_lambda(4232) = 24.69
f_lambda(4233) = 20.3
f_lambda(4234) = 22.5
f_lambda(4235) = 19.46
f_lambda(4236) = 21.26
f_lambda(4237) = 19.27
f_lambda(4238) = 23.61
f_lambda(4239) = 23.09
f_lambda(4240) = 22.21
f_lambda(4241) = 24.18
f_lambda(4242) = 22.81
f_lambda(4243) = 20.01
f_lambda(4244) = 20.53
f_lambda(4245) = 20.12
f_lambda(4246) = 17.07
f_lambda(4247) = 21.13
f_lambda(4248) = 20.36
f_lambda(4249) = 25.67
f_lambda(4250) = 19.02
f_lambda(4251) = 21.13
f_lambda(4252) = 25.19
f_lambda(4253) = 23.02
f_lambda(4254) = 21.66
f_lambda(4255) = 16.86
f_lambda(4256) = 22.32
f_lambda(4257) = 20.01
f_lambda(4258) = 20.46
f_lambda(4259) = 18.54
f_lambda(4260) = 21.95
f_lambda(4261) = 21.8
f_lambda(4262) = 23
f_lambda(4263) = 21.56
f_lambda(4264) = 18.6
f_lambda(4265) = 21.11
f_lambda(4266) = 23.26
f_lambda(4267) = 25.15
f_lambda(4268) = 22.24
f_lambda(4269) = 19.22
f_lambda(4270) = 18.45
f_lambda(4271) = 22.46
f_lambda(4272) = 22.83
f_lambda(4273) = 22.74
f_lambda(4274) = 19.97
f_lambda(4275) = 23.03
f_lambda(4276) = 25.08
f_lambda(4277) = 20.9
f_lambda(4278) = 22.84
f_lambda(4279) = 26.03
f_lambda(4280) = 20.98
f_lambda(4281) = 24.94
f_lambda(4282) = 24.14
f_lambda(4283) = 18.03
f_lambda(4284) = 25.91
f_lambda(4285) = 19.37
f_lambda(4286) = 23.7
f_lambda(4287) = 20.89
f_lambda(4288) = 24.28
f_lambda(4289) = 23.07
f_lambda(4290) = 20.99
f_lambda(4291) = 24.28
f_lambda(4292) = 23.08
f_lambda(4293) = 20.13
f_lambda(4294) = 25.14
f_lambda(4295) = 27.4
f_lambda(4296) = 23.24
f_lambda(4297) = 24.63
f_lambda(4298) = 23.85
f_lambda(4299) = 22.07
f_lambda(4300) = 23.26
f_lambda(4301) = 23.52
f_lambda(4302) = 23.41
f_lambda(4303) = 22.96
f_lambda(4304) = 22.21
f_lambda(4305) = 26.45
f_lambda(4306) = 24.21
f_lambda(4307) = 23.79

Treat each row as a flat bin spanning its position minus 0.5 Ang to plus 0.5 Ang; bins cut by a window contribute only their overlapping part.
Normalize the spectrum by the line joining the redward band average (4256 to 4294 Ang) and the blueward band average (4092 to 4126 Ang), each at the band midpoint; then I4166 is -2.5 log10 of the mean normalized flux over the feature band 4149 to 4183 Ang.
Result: 0.13 mag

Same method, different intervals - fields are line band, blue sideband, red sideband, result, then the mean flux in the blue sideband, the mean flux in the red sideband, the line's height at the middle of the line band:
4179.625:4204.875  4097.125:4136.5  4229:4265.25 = 0.082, 24.5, 21.3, 22.6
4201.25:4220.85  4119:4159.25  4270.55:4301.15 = 0.030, 22.3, 23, 22.6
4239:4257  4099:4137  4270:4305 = 0.094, 24.5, 23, 23.3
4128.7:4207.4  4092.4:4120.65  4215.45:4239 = 0.094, 24.8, 22.1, 23.4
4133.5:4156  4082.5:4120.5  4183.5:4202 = 0.098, 24.6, 21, 22.9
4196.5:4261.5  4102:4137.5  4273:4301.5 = 0.086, 24.2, 23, 23.4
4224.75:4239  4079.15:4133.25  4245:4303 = 0.068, 24.8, 22.2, 22.8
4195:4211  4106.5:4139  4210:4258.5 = 0.062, 23.6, 21.9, 22.4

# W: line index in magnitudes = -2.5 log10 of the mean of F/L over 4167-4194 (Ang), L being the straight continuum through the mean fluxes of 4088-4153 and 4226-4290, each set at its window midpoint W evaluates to 0.07 mag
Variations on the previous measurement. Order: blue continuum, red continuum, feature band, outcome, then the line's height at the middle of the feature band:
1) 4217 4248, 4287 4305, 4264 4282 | 0.02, 22.8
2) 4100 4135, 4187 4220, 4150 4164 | 0.18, 23.3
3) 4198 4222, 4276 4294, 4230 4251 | 0.05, 22.3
